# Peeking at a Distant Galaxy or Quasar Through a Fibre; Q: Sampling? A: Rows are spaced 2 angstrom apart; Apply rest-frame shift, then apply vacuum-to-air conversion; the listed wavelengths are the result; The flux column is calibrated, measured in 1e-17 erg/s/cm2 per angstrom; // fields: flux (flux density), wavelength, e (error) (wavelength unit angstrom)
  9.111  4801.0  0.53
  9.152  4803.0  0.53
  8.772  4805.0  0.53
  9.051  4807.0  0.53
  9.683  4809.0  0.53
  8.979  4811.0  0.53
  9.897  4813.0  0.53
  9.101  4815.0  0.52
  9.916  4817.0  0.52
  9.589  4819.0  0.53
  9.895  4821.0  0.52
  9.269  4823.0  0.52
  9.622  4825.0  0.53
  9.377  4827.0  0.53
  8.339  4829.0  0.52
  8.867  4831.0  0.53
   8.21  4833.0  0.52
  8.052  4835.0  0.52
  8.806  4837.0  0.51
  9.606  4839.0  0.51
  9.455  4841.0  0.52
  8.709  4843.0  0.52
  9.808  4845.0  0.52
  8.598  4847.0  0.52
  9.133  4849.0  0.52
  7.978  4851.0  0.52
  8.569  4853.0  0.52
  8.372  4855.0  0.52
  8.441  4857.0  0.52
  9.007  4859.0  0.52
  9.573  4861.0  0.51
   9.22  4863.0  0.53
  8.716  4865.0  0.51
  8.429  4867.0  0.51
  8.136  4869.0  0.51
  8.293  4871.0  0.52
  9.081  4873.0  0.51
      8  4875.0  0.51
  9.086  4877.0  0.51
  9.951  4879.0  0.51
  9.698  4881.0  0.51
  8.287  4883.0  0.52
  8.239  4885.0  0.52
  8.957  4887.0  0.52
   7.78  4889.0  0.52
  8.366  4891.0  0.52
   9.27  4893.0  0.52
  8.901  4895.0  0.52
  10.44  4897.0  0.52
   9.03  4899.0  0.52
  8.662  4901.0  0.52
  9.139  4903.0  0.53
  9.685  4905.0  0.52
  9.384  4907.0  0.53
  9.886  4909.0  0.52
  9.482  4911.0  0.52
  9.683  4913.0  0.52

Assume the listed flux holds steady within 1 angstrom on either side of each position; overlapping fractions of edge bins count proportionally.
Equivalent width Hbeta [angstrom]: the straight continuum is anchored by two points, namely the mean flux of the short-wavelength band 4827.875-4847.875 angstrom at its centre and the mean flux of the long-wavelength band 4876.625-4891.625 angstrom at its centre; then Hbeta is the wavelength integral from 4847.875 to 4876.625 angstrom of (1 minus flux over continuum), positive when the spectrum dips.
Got 0.6 angstrom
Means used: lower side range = 8.85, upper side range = 8.79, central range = 8.65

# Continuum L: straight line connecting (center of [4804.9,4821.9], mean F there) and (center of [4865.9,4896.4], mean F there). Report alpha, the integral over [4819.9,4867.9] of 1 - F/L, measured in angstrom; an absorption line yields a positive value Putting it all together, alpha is 1.1 angstrom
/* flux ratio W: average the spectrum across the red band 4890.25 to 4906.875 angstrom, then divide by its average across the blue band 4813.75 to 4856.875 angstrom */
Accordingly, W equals 1.0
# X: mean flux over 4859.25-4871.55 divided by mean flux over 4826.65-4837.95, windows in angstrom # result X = 1.02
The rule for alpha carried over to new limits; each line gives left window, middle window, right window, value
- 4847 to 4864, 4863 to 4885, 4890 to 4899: 0.55 angstrom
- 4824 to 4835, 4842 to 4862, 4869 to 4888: -0.03 angstrom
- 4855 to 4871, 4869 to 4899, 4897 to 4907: 0.56 angstrom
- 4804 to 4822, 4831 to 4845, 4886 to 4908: 0.66 angstrom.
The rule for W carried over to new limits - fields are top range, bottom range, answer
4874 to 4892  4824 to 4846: 0.97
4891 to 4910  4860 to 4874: 1.06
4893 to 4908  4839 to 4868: 1.05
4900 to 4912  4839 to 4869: 1.06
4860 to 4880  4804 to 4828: 0.94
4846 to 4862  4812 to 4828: 0.91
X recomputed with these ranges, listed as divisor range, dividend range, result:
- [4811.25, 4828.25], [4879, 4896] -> 0.92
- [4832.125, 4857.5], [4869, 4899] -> 1.01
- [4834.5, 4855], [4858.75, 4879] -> 0.99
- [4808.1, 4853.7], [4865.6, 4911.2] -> 0.98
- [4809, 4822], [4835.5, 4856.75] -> 0.93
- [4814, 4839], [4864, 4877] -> 0.93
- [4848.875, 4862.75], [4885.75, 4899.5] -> 1.03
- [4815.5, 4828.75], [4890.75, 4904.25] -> 0.96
